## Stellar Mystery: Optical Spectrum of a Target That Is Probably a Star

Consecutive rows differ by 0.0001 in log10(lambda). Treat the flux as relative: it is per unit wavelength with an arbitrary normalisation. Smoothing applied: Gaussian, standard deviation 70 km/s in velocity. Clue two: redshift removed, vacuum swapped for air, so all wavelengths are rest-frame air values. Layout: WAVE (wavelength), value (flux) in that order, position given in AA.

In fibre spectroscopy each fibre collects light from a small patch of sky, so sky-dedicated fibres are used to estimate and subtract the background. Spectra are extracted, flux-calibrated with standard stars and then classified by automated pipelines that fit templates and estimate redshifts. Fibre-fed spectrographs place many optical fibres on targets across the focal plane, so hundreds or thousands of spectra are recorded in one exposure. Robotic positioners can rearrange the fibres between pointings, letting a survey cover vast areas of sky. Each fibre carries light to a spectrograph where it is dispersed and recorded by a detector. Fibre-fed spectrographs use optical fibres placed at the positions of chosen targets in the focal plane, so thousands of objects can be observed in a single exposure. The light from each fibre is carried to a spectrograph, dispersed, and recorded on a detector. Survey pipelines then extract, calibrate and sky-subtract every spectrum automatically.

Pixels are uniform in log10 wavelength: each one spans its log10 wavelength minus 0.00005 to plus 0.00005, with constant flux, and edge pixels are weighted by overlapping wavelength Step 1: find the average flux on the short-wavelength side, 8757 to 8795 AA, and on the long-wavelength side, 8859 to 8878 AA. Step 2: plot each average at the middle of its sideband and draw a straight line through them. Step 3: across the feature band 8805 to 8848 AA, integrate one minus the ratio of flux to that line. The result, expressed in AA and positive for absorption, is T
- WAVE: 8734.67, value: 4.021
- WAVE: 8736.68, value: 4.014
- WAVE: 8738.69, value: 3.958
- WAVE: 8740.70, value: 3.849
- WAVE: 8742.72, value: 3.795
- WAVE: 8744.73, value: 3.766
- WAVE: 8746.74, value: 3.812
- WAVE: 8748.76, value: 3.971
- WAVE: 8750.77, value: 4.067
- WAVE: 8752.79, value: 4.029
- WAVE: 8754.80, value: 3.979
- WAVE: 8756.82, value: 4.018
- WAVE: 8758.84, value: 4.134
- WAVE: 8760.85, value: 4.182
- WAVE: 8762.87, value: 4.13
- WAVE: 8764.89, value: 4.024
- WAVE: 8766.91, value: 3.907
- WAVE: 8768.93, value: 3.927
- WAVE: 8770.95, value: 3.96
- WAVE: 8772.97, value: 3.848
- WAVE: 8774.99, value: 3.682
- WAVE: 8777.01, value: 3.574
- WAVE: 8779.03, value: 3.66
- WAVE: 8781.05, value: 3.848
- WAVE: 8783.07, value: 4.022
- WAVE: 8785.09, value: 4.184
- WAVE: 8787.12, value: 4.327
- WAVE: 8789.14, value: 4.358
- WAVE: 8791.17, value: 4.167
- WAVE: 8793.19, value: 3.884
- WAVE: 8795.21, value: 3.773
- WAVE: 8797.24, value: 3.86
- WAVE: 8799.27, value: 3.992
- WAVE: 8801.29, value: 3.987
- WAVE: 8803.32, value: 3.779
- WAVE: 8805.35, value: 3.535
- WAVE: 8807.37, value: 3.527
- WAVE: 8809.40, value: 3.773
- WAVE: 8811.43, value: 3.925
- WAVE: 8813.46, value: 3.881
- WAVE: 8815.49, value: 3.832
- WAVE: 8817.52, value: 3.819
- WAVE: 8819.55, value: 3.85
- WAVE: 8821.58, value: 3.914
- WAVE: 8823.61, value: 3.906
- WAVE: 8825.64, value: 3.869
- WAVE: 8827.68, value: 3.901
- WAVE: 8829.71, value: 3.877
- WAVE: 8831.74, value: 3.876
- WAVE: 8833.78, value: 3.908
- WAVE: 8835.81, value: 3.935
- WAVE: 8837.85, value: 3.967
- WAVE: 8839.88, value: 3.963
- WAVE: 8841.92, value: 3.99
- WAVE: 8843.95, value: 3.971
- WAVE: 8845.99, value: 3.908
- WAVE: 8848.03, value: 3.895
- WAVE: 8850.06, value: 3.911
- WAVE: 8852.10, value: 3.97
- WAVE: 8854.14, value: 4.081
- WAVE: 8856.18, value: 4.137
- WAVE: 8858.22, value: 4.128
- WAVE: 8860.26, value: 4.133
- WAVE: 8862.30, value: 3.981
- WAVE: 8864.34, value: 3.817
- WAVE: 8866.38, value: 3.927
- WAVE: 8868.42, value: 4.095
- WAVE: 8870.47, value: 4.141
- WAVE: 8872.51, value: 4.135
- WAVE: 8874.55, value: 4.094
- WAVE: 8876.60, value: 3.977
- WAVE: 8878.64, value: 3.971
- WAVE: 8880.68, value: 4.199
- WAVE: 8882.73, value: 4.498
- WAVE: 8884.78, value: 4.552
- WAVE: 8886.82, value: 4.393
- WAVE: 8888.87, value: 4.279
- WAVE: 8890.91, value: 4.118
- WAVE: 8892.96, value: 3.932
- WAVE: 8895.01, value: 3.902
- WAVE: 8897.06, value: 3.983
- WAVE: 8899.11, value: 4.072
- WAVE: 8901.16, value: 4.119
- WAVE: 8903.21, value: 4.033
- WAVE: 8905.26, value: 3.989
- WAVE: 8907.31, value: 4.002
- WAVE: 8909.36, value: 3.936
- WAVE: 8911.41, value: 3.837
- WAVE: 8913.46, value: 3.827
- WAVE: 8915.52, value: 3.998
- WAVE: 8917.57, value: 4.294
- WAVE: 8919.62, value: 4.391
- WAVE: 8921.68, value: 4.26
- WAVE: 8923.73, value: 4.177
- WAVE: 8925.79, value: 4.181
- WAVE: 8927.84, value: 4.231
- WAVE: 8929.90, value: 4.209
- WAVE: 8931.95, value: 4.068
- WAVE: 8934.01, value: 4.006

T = 1.5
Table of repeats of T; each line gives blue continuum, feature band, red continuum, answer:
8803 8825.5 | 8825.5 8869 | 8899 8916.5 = -1.19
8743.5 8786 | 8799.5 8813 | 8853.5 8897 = 0.78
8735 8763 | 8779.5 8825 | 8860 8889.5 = 1.51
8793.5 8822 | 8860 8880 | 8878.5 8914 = -0.06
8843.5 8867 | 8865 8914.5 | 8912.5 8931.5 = 0.02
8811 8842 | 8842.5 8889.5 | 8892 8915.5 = -1.91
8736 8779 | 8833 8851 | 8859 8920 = 0.40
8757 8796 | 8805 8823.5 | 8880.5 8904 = 1.12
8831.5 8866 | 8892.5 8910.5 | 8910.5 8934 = 0.39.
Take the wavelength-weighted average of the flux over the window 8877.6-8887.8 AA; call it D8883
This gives 4.32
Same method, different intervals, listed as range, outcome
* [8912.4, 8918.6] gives 4.04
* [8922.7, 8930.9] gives 4.2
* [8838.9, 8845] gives 3.97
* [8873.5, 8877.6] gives 4.03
